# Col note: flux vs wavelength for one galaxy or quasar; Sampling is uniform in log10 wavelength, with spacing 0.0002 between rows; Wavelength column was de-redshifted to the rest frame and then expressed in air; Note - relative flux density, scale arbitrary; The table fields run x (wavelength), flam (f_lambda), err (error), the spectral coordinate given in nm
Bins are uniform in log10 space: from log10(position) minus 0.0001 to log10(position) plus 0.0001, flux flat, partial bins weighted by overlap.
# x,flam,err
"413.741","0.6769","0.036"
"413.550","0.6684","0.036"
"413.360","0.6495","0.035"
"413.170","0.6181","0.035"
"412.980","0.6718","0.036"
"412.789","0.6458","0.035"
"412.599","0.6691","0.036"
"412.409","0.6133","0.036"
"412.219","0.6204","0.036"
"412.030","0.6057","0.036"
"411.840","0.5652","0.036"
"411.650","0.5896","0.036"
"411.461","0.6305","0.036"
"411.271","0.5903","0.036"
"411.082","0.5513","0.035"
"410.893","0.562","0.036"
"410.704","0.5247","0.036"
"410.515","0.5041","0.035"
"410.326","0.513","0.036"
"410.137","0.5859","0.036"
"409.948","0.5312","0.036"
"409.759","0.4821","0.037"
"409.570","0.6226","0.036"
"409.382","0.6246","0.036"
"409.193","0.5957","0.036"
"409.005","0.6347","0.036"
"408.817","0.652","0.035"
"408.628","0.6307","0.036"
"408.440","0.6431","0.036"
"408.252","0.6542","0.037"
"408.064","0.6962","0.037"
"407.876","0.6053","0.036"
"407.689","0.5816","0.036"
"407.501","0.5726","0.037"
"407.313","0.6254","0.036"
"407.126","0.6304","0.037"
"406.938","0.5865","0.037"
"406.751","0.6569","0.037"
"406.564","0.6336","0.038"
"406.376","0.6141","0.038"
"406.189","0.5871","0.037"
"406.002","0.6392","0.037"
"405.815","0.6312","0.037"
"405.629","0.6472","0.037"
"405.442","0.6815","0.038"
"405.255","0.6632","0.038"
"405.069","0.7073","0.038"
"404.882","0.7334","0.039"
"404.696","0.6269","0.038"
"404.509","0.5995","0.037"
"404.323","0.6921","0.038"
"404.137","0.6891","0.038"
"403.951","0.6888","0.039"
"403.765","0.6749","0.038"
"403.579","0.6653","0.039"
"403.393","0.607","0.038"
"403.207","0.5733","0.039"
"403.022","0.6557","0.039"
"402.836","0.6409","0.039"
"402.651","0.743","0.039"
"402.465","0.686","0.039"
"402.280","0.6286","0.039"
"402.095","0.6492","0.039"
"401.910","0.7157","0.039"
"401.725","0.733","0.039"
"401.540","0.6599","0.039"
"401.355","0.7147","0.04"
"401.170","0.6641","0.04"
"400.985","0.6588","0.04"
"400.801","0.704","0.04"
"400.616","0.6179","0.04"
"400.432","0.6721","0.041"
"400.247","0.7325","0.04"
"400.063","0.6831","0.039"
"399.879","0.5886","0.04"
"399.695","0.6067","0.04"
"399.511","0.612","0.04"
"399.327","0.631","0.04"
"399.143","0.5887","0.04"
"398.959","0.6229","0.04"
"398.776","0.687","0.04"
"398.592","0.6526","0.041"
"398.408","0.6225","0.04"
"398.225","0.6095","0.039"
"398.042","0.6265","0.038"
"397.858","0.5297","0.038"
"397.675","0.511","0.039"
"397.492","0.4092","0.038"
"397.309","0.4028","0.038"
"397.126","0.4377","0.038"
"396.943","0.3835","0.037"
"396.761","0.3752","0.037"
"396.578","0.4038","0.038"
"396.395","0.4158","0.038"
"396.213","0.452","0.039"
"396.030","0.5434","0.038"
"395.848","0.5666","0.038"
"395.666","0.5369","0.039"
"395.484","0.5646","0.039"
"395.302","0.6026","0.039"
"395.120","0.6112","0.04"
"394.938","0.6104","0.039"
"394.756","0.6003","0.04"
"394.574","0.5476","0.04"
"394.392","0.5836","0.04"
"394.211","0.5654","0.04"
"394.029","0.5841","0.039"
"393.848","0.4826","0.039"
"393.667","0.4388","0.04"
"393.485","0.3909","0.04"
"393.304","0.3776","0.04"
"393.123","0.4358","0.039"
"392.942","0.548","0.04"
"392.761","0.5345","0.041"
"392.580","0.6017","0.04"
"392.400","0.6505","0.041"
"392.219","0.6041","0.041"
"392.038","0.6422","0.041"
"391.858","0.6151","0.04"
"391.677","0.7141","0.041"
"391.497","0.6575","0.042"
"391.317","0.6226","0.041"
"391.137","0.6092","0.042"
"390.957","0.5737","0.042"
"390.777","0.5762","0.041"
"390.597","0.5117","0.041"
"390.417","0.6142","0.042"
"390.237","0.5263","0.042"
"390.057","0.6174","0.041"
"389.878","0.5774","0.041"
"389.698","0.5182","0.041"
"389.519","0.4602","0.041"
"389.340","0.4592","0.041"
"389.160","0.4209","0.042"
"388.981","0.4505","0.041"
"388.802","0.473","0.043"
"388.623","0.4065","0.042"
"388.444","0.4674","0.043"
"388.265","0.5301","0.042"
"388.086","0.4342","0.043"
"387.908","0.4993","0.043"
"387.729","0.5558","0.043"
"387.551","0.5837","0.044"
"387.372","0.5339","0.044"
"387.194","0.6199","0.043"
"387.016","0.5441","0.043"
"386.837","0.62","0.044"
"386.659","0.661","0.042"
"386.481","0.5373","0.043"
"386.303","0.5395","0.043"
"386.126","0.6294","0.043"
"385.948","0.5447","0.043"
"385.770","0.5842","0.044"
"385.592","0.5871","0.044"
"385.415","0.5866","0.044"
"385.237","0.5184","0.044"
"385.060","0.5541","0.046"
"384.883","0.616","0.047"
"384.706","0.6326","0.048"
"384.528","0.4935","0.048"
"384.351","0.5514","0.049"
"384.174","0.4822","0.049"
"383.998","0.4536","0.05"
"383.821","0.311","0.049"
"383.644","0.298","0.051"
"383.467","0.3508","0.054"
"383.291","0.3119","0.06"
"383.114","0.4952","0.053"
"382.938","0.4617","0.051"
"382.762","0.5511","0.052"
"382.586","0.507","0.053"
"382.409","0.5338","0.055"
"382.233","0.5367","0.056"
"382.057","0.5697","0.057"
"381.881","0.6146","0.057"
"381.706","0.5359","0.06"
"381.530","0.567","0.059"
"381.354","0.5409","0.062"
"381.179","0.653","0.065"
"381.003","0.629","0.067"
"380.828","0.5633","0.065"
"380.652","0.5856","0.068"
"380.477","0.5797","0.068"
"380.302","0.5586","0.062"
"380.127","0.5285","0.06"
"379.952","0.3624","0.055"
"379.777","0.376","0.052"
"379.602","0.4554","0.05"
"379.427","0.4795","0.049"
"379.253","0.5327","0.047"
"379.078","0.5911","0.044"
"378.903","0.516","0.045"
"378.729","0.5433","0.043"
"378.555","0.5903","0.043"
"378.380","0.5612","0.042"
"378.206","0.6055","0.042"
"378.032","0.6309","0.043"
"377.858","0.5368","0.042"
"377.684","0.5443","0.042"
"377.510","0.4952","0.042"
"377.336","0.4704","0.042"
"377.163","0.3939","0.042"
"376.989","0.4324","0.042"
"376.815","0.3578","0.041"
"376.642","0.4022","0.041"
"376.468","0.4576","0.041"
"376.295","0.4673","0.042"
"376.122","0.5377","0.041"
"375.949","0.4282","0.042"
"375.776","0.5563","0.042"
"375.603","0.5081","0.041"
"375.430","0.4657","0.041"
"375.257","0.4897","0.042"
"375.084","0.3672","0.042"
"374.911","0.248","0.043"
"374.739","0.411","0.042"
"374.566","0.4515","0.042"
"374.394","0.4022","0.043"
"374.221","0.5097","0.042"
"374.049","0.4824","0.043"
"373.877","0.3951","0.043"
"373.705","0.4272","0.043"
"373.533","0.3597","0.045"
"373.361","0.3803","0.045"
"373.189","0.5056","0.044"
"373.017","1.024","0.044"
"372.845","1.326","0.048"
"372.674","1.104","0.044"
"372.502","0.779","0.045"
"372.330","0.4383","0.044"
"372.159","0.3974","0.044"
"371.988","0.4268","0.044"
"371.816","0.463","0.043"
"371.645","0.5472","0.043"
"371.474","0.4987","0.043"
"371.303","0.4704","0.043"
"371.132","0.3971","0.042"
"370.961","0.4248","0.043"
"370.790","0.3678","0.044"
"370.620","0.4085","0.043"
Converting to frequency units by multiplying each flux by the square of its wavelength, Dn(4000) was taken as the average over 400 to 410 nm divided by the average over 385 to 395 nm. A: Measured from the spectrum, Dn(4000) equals 1.27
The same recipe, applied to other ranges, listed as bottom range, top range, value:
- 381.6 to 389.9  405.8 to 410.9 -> 1.31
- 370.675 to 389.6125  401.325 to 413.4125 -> 1.40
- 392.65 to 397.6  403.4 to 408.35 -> 1.37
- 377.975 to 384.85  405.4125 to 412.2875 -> 1.34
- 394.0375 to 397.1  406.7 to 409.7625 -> 1.27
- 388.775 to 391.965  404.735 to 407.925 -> 1.23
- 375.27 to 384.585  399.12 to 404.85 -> 1.47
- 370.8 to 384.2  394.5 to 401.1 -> 1.24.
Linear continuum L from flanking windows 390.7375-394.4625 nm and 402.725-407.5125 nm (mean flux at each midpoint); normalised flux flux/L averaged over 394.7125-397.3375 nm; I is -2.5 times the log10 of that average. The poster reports 0.17 mag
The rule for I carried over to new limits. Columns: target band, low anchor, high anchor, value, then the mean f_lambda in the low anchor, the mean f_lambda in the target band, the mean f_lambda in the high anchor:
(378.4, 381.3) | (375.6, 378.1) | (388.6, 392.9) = -0.079 mag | 0.479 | 0.535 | 0.562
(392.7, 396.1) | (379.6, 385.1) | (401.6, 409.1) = 0.097 mag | 0.509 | 0.533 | 0.649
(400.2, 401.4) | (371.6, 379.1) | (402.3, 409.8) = -0.095 mag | 0.522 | 0.677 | 0.64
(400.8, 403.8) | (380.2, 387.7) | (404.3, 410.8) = -0.118 mag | 0.539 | 0.668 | 0.616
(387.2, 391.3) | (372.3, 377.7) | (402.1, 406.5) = 0.125 mag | 0.519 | 0.522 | 0.655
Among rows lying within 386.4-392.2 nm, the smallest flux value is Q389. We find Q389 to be 0.4065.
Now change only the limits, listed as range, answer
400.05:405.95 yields 0.5733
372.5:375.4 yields 0.248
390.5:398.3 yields 0.3752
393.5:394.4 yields 0.4388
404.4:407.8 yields 0.5726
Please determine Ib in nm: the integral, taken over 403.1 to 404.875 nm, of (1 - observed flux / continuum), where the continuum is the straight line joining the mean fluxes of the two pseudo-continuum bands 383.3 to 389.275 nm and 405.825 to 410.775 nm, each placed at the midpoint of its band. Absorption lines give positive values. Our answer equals -0.20 nm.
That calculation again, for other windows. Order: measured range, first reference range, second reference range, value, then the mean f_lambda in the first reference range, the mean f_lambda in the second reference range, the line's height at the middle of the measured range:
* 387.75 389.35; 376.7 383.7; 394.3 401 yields 0.22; 0.512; 0.567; 0.538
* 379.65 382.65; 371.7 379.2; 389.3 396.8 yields -0.07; 0.523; 0.547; 0.531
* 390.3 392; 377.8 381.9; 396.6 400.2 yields -0.18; 0.546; 0.556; 0.552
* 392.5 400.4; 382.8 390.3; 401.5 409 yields 0.57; 0.512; 0.65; 0.585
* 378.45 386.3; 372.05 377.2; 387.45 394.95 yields 0.08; 0.517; 0.539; 0.527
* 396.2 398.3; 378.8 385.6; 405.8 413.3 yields 0.38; 0.514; 0.605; 0.564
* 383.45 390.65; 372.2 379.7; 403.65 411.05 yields 0.47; 0.526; 0.62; 0.559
